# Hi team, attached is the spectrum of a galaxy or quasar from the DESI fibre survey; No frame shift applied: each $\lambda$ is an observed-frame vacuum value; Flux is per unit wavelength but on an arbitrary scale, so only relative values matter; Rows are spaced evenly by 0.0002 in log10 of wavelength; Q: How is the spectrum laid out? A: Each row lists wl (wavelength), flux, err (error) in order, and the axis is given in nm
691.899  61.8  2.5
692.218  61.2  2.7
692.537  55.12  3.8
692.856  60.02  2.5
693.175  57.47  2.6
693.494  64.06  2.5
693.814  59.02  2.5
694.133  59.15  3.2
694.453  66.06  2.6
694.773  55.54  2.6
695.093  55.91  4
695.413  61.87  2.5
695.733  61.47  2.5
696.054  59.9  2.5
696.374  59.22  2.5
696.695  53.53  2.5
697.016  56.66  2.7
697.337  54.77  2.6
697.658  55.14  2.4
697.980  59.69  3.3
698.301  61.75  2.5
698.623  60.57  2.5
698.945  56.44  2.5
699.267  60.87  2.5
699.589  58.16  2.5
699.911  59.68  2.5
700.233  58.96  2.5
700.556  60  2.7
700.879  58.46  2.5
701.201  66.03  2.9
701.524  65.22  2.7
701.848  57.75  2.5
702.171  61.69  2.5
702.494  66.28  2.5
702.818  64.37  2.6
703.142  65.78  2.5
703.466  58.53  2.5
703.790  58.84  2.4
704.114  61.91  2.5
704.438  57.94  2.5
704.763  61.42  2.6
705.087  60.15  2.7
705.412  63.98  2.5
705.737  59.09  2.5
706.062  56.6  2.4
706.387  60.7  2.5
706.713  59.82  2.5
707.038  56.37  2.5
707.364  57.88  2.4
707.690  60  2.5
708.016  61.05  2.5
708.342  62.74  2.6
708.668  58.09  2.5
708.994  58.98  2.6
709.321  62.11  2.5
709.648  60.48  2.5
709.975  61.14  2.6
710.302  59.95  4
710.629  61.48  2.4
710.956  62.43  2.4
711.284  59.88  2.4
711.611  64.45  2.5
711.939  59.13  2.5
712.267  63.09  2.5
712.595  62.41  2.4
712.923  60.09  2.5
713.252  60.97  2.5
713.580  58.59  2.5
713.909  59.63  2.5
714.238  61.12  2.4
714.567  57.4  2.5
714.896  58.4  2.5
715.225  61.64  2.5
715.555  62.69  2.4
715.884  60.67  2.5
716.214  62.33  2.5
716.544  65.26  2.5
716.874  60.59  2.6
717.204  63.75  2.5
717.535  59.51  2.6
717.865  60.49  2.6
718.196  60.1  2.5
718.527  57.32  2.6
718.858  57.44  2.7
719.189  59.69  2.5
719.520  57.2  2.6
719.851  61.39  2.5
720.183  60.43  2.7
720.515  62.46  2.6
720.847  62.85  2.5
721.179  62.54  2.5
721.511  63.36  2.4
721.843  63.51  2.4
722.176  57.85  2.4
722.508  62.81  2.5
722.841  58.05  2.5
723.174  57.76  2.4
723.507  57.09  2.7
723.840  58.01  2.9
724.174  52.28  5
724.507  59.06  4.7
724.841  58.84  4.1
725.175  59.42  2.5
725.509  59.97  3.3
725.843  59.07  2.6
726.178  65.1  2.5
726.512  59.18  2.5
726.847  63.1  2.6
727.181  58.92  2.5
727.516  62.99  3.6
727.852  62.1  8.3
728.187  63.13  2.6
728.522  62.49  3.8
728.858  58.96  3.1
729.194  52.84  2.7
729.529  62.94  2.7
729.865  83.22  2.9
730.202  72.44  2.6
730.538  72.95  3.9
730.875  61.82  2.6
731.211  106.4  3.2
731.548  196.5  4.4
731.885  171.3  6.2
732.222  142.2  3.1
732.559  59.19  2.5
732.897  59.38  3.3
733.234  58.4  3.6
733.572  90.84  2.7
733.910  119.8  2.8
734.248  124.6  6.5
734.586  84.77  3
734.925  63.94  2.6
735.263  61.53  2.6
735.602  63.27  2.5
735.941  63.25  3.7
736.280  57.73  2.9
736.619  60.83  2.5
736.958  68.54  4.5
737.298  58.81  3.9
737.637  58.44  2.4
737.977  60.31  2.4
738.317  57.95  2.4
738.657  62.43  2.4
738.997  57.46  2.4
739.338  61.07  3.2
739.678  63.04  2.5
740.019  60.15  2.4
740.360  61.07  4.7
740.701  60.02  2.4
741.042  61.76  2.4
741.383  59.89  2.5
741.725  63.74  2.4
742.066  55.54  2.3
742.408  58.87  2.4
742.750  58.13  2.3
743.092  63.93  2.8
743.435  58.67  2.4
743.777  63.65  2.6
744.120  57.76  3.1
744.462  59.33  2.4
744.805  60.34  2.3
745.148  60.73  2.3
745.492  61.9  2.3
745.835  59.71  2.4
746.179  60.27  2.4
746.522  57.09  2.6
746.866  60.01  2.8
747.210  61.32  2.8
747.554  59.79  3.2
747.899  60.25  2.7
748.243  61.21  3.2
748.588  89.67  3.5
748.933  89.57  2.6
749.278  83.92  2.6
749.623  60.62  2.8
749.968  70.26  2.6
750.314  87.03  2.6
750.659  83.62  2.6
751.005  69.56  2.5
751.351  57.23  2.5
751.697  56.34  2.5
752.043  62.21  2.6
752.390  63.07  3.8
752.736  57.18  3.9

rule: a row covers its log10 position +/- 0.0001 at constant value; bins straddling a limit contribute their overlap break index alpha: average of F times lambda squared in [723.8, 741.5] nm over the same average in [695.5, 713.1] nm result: 1.3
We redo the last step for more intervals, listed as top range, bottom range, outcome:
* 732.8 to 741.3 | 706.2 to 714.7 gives 1.21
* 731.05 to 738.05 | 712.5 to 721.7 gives 1.51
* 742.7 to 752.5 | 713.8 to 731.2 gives 1.14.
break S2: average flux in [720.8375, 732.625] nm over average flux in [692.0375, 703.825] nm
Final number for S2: 1.2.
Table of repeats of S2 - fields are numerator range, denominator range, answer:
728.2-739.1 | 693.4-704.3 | 1.32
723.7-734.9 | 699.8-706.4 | 1.28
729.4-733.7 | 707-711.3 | 1.58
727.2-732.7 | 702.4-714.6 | 1.42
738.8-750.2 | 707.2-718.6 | 1.04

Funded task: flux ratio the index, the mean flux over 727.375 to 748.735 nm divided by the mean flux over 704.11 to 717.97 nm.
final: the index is 1.16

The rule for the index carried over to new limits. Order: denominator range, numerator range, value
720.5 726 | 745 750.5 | 1.14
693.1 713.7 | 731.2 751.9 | 1.19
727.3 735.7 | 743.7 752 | 0.78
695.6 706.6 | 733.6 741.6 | 1.13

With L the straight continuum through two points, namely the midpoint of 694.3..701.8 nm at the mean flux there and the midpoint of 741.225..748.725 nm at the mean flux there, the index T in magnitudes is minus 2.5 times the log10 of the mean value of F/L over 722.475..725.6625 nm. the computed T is 0.04 mag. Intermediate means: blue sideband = 59.4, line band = 58.1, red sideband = 61.3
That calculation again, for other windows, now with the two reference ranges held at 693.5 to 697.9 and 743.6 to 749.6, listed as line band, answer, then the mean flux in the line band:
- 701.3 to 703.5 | -0.07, 63.1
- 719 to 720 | 0.04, 59.4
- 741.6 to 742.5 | 0.09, 59.2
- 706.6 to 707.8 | 0.03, 58.4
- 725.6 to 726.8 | 0.02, 61.2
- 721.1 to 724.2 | 0.04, 59.6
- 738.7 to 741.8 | 0.06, 60.9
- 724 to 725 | 0.10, 56.7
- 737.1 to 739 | 0.08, 59.5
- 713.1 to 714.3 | 0.02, 60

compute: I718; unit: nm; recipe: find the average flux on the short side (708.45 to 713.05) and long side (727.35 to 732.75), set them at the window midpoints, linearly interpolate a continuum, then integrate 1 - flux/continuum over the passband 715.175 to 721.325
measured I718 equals 0.87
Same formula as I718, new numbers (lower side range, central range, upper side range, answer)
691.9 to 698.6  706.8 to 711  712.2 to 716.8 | 0.02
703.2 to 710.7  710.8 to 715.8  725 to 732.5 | 0.37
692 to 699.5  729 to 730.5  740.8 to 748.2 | -0.21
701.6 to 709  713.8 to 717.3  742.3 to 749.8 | 0.01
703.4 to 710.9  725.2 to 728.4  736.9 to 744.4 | -0.06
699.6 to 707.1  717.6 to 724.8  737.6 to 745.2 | 0.11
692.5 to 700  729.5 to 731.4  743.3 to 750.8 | -0.44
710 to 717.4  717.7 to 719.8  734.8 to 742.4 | 0.08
